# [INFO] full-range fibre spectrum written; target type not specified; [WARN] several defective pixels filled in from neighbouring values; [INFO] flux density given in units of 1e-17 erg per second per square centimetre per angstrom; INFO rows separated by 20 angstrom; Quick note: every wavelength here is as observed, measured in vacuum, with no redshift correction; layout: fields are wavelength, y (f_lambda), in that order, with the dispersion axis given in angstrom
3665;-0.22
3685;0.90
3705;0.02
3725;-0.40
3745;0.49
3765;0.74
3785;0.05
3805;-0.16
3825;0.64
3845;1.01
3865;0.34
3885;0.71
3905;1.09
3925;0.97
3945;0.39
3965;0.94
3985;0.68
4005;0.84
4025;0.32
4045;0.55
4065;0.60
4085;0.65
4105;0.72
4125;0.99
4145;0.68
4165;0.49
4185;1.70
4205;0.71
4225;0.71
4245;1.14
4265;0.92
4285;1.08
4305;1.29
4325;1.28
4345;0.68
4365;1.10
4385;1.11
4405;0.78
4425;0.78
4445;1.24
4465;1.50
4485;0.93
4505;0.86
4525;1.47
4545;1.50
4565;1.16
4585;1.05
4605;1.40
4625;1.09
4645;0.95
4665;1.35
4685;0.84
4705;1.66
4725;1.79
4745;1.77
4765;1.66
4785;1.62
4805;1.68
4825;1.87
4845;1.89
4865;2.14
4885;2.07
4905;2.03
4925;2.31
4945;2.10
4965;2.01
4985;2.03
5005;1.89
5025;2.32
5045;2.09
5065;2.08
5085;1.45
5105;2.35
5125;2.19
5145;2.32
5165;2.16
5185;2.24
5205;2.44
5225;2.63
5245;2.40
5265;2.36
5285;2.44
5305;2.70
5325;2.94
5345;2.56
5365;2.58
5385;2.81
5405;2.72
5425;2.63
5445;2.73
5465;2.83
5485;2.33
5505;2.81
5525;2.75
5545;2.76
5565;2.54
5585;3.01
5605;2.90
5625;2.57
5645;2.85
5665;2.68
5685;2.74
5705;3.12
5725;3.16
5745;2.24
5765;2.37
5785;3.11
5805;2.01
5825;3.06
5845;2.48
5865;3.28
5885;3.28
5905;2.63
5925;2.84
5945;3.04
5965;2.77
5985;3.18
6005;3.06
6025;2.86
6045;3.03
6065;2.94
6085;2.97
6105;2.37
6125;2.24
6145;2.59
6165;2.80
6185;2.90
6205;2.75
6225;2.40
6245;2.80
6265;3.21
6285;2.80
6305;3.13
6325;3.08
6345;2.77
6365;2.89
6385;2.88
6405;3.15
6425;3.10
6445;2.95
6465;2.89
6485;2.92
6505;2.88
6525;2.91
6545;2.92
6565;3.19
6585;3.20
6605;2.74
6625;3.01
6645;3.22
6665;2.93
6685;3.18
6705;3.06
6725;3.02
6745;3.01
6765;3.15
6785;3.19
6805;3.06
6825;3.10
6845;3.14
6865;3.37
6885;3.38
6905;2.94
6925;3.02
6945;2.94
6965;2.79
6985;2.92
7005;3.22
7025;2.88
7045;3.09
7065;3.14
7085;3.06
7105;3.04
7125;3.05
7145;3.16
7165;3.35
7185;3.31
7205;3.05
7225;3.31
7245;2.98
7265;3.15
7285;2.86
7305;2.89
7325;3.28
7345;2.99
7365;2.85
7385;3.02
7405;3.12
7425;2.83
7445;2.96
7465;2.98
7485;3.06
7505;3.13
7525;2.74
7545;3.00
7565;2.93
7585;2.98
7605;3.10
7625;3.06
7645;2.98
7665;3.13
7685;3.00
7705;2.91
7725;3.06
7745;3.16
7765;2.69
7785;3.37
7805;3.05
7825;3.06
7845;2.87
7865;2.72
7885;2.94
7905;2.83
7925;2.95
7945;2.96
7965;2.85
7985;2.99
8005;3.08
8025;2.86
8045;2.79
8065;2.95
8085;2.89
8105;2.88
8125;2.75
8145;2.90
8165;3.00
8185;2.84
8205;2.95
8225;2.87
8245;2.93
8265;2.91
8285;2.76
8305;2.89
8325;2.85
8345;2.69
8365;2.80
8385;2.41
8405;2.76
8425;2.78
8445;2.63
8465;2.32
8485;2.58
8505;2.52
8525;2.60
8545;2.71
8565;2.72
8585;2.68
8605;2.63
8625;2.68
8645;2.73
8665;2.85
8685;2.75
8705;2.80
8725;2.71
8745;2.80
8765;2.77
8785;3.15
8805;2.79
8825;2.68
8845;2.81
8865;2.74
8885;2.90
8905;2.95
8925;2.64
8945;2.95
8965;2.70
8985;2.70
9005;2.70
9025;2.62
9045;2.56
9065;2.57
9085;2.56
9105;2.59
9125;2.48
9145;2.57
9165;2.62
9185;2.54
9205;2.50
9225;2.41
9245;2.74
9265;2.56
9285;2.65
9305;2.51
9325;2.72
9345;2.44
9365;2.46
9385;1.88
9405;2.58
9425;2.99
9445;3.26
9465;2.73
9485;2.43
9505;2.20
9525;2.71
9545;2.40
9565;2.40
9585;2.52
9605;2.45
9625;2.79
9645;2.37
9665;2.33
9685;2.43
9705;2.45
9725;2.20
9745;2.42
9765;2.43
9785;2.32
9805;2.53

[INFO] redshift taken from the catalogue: 0.181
